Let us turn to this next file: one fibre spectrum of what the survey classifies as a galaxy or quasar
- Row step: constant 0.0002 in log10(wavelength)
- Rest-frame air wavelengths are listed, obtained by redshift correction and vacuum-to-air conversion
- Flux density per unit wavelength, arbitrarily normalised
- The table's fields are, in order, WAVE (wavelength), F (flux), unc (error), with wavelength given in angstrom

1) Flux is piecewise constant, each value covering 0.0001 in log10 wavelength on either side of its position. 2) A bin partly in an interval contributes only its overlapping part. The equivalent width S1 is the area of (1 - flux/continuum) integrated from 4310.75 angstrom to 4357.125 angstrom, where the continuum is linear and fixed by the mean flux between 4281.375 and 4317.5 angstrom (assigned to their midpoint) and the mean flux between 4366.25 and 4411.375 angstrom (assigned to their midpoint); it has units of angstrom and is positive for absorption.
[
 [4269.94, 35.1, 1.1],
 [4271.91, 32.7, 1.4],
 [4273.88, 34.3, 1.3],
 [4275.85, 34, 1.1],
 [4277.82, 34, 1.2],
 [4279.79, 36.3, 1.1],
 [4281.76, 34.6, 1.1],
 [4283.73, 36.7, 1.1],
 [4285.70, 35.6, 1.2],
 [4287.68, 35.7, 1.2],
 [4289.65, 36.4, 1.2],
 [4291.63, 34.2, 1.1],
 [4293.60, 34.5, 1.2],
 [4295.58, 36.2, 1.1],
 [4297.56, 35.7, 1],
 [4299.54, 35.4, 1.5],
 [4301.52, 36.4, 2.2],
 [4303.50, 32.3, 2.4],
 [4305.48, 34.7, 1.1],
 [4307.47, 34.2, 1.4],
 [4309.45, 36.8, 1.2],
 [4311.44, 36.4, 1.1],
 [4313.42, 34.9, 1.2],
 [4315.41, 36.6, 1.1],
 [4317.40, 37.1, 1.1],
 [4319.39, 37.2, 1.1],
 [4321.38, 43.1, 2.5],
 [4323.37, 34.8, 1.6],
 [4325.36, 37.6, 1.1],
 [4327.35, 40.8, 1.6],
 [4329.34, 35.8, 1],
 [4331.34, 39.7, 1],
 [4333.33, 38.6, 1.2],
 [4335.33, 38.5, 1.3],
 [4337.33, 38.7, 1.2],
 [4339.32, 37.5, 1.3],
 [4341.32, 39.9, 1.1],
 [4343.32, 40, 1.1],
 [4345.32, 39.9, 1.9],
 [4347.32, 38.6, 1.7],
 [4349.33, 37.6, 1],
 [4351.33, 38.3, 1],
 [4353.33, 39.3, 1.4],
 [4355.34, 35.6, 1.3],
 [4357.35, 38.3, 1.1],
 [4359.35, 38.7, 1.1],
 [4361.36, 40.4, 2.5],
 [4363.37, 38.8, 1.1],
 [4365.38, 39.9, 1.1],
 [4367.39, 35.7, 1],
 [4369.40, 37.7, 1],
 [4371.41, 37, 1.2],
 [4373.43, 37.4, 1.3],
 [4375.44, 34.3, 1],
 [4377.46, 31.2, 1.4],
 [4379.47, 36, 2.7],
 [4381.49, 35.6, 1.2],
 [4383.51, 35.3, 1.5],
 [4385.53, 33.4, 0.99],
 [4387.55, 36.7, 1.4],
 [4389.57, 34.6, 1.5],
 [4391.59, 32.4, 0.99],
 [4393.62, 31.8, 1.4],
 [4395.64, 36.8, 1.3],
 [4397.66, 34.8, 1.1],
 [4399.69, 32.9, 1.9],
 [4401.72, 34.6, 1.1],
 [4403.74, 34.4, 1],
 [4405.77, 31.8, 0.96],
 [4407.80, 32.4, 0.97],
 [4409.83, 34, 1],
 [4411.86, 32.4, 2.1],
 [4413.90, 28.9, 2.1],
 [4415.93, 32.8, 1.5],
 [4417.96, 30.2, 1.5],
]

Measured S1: -4.0 angstrom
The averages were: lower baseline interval 35.5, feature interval 38.1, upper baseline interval 34.6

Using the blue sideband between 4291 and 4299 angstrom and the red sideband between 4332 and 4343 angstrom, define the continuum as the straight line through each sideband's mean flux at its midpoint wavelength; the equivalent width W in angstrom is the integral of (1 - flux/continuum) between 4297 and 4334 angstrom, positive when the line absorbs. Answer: 0.20 angstrom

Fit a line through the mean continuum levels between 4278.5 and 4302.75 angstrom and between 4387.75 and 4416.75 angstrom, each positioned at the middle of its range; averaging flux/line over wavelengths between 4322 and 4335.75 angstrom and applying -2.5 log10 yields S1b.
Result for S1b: -0.10 mag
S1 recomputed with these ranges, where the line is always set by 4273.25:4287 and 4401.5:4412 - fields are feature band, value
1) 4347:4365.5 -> -2.4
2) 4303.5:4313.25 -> -0.1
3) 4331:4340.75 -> -1.2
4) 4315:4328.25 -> -1.4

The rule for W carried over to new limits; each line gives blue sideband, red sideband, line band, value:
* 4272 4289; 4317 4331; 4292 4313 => 0.8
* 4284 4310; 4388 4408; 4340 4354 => -1.8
